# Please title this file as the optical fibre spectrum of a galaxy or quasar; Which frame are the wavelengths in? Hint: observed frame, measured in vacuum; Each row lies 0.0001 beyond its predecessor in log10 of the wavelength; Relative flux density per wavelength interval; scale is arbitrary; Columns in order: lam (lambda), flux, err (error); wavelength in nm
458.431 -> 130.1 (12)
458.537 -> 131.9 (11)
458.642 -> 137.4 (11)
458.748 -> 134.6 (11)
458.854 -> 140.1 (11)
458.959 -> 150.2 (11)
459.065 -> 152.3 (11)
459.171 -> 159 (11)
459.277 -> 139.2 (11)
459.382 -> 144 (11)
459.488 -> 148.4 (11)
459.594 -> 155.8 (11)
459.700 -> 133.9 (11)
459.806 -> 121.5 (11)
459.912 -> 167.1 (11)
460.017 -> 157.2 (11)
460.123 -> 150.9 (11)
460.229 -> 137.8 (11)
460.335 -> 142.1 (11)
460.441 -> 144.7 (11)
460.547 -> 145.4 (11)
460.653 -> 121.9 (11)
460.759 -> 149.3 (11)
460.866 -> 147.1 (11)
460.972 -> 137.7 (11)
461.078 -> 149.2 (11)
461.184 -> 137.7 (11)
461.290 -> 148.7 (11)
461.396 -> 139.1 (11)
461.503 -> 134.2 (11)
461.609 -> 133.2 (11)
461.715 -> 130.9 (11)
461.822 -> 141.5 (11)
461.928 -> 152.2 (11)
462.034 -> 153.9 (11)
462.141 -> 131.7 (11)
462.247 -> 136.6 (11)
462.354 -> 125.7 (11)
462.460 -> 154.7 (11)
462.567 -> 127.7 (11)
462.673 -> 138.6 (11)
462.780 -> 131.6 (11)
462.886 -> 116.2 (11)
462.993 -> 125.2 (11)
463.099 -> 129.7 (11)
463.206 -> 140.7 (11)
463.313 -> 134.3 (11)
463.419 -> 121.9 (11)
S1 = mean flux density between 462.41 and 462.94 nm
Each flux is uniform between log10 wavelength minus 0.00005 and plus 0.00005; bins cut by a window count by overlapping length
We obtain 134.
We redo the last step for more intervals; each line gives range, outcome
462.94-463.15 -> 128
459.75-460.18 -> 149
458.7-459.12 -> 144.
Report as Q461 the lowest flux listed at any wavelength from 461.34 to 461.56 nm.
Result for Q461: 134.2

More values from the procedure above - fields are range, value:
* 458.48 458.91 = 131.9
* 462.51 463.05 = 116.2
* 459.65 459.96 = 121.5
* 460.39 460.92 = 121.9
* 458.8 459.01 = 140.1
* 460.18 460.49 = 137.8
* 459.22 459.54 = 139.2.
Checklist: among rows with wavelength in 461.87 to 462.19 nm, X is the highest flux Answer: 153.9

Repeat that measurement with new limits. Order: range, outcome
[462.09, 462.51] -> 154.7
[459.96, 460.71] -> 157.2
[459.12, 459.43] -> 159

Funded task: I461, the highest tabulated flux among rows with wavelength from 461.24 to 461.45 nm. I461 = 148.7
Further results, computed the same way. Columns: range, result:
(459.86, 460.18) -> 167.1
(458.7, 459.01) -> 150.2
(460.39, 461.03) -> 149.3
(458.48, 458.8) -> 137.4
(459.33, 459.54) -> 148.4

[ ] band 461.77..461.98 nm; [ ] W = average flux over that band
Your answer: 147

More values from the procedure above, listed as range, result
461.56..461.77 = 132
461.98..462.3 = 141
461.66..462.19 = 142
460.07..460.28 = 144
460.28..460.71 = 139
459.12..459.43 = 148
